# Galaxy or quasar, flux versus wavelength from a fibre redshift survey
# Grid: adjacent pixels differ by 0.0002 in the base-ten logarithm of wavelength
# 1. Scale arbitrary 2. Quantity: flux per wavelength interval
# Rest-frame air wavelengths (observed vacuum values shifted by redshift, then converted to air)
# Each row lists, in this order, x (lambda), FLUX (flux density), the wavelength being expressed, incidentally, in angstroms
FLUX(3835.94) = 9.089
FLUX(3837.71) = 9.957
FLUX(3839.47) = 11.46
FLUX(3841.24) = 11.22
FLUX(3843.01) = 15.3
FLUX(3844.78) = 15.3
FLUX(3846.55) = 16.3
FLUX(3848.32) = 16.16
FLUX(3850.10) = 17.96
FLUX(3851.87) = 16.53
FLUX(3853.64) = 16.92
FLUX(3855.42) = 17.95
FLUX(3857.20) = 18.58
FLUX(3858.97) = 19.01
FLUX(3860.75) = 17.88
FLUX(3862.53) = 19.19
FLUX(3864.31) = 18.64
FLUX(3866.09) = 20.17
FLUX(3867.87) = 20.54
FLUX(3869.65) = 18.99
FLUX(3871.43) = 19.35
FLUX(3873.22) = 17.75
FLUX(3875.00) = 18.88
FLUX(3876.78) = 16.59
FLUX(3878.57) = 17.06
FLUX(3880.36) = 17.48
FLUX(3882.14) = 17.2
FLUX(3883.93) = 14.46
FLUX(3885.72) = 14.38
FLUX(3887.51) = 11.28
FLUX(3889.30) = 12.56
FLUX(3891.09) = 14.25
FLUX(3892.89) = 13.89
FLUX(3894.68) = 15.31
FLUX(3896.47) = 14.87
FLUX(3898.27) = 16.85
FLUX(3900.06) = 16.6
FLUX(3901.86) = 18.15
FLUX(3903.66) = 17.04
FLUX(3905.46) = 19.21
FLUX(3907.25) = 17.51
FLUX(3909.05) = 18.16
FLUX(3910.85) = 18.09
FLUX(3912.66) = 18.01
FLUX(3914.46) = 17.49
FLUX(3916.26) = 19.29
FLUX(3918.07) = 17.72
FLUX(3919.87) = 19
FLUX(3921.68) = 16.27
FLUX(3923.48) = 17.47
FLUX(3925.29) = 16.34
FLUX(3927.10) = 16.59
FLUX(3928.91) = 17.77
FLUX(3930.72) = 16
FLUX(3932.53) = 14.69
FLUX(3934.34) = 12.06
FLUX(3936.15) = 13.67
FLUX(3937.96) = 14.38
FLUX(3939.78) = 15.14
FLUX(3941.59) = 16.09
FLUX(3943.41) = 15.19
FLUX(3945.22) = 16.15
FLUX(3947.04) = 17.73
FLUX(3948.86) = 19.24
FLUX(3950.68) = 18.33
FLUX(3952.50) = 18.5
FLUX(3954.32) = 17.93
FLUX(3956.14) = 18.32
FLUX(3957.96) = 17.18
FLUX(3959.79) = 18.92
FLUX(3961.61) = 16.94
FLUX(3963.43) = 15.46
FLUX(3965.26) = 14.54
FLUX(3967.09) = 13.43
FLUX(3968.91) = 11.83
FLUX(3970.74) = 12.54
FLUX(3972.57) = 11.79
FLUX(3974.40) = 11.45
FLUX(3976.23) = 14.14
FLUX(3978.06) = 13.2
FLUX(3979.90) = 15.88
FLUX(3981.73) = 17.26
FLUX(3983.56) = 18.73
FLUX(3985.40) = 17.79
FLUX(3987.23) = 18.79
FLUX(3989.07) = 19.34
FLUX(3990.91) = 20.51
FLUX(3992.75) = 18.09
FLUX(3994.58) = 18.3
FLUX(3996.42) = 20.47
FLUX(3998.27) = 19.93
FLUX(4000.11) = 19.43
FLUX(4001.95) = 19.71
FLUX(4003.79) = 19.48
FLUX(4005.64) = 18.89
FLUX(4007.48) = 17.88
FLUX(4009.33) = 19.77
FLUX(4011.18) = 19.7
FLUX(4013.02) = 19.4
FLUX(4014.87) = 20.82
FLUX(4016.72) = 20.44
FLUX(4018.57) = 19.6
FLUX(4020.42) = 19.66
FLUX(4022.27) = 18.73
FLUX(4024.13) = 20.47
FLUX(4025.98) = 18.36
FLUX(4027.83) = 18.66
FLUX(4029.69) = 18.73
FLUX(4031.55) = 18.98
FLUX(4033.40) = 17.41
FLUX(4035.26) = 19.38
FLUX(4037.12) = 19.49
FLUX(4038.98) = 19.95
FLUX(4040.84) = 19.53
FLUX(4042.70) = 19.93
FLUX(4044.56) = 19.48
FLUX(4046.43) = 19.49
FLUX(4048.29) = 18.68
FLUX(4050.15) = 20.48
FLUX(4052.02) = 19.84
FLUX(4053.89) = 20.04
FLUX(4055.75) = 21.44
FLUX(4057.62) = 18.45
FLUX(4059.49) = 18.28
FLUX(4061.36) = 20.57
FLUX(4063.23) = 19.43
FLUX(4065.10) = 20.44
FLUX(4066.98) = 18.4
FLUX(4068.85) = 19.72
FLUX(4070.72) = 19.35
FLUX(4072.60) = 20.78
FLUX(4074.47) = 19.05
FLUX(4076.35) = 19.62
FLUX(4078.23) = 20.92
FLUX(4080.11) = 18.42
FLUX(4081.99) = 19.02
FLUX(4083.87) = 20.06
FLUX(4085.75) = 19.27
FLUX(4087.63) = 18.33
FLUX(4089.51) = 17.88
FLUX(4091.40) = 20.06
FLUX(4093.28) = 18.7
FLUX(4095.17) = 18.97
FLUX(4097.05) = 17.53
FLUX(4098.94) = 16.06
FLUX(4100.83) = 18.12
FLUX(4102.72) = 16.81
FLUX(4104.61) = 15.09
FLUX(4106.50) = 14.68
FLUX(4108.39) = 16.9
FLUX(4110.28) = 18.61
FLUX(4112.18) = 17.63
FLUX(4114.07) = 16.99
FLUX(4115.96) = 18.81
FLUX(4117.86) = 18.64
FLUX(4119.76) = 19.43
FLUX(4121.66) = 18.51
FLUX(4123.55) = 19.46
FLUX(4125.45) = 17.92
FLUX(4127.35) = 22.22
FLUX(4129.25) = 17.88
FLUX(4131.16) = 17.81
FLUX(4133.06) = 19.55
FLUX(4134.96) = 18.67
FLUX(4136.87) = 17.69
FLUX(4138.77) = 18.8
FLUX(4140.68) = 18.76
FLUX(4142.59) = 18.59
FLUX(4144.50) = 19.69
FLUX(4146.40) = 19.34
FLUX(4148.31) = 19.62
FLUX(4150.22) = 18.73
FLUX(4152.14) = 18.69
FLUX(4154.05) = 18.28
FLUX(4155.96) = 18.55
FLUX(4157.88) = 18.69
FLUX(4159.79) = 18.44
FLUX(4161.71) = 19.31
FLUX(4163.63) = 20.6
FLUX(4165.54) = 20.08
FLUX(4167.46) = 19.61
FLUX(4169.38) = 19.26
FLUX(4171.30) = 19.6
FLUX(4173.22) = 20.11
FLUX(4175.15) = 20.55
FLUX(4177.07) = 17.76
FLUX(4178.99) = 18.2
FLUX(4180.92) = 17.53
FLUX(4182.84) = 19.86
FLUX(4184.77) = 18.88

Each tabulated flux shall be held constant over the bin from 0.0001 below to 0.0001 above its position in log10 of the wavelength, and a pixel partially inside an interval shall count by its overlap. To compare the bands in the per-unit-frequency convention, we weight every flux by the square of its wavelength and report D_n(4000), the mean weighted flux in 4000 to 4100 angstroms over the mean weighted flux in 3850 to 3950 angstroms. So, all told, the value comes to 1.2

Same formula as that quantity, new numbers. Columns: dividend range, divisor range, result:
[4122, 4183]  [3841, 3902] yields 1.31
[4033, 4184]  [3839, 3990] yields 1.27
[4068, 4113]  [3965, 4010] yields 1.14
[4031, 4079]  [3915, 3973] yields 1.28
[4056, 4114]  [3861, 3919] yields 1.20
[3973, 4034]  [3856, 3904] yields 1.16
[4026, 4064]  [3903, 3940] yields 1.23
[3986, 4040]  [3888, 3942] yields 1.24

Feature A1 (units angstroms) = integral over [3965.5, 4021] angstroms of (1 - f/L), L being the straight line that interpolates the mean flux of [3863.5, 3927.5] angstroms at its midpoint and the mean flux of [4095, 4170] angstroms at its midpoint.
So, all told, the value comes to 0.2 angstroms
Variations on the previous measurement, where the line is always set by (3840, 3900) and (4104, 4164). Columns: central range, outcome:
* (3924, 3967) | 2.0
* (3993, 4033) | -3.9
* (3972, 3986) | 1.9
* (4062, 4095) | -2.3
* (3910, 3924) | -0.8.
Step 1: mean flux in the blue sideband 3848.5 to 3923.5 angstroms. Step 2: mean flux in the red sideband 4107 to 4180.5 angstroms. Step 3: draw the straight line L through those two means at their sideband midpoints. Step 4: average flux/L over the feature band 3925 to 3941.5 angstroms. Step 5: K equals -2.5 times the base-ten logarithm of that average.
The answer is 0.16 mag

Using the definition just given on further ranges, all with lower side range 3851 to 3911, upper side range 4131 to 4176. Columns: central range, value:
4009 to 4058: -0.07 mag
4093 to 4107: 0.11 mag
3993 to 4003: -0.09 mag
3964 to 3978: 0.35 mag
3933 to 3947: 0.18 mag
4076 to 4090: -0.03 mag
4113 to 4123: 0.02 mag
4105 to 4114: 0.12 mag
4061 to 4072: -0.07 mag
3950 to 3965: 0.01 mag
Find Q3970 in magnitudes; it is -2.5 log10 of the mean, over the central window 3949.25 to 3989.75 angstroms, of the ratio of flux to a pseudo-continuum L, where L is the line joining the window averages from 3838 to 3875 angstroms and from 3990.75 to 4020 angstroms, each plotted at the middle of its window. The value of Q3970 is 0.18 mag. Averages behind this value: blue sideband 17.2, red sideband 19.5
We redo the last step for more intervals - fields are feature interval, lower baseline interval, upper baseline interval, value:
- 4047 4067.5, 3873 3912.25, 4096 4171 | -0.110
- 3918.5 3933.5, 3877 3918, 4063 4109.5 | -0.006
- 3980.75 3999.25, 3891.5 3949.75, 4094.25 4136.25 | -0.109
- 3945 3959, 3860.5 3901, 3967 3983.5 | -0.236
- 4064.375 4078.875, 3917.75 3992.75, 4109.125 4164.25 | -0.108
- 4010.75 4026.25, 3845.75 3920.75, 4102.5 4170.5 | -0.104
